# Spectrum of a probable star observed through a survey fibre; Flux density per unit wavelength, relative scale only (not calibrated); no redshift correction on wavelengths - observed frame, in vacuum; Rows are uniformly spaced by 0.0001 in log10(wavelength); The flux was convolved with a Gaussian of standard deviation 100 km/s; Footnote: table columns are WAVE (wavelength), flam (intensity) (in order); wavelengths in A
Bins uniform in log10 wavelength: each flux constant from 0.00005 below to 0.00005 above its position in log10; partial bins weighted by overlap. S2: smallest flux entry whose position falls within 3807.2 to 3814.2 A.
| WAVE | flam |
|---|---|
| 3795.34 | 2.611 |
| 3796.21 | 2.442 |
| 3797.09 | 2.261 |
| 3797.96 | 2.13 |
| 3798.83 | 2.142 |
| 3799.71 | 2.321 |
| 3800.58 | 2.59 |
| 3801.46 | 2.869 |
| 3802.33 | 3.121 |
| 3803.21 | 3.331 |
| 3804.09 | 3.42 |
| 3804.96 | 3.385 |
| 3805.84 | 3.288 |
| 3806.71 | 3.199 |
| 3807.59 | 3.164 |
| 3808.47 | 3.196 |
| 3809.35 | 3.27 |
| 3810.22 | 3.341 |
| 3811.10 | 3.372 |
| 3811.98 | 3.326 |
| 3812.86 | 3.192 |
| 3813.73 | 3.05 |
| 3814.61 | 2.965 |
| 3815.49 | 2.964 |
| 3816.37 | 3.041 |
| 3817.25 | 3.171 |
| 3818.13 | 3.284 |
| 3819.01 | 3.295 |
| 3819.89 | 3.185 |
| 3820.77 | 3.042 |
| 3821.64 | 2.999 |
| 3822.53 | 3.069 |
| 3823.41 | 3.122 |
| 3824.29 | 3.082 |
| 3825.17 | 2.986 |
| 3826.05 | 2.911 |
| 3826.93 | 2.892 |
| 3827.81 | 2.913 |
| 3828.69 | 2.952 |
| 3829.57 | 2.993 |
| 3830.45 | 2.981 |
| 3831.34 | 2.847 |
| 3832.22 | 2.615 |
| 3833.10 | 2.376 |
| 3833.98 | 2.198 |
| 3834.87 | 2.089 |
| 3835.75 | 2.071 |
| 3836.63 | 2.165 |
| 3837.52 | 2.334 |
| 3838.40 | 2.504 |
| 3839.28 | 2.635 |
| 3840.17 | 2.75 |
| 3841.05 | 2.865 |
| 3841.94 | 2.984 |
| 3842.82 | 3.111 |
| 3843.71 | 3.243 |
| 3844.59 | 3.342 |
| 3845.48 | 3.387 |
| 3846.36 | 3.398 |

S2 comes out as 3.05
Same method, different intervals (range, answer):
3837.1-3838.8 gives 2.334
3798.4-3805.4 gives 2.142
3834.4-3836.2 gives 2.071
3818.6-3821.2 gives 3.042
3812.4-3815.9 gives 2.964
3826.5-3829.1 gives 2.892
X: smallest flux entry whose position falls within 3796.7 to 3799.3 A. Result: 2.13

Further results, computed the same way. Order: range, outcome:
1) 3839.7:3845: 2.75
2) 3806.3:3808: 3.164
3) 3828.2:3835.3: 2.089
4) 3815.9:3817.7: 3.041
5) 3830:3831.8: 2.847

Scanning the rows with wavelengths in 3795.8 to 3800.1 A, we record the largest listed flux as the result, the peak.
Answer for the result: 2.442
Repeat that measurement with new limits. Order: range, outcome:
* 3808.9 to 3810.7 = 3.341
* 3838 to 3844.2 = 3.243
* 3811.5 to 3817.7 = 3.326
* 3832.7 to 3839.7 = 2.635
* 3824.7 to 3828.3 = 2.986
